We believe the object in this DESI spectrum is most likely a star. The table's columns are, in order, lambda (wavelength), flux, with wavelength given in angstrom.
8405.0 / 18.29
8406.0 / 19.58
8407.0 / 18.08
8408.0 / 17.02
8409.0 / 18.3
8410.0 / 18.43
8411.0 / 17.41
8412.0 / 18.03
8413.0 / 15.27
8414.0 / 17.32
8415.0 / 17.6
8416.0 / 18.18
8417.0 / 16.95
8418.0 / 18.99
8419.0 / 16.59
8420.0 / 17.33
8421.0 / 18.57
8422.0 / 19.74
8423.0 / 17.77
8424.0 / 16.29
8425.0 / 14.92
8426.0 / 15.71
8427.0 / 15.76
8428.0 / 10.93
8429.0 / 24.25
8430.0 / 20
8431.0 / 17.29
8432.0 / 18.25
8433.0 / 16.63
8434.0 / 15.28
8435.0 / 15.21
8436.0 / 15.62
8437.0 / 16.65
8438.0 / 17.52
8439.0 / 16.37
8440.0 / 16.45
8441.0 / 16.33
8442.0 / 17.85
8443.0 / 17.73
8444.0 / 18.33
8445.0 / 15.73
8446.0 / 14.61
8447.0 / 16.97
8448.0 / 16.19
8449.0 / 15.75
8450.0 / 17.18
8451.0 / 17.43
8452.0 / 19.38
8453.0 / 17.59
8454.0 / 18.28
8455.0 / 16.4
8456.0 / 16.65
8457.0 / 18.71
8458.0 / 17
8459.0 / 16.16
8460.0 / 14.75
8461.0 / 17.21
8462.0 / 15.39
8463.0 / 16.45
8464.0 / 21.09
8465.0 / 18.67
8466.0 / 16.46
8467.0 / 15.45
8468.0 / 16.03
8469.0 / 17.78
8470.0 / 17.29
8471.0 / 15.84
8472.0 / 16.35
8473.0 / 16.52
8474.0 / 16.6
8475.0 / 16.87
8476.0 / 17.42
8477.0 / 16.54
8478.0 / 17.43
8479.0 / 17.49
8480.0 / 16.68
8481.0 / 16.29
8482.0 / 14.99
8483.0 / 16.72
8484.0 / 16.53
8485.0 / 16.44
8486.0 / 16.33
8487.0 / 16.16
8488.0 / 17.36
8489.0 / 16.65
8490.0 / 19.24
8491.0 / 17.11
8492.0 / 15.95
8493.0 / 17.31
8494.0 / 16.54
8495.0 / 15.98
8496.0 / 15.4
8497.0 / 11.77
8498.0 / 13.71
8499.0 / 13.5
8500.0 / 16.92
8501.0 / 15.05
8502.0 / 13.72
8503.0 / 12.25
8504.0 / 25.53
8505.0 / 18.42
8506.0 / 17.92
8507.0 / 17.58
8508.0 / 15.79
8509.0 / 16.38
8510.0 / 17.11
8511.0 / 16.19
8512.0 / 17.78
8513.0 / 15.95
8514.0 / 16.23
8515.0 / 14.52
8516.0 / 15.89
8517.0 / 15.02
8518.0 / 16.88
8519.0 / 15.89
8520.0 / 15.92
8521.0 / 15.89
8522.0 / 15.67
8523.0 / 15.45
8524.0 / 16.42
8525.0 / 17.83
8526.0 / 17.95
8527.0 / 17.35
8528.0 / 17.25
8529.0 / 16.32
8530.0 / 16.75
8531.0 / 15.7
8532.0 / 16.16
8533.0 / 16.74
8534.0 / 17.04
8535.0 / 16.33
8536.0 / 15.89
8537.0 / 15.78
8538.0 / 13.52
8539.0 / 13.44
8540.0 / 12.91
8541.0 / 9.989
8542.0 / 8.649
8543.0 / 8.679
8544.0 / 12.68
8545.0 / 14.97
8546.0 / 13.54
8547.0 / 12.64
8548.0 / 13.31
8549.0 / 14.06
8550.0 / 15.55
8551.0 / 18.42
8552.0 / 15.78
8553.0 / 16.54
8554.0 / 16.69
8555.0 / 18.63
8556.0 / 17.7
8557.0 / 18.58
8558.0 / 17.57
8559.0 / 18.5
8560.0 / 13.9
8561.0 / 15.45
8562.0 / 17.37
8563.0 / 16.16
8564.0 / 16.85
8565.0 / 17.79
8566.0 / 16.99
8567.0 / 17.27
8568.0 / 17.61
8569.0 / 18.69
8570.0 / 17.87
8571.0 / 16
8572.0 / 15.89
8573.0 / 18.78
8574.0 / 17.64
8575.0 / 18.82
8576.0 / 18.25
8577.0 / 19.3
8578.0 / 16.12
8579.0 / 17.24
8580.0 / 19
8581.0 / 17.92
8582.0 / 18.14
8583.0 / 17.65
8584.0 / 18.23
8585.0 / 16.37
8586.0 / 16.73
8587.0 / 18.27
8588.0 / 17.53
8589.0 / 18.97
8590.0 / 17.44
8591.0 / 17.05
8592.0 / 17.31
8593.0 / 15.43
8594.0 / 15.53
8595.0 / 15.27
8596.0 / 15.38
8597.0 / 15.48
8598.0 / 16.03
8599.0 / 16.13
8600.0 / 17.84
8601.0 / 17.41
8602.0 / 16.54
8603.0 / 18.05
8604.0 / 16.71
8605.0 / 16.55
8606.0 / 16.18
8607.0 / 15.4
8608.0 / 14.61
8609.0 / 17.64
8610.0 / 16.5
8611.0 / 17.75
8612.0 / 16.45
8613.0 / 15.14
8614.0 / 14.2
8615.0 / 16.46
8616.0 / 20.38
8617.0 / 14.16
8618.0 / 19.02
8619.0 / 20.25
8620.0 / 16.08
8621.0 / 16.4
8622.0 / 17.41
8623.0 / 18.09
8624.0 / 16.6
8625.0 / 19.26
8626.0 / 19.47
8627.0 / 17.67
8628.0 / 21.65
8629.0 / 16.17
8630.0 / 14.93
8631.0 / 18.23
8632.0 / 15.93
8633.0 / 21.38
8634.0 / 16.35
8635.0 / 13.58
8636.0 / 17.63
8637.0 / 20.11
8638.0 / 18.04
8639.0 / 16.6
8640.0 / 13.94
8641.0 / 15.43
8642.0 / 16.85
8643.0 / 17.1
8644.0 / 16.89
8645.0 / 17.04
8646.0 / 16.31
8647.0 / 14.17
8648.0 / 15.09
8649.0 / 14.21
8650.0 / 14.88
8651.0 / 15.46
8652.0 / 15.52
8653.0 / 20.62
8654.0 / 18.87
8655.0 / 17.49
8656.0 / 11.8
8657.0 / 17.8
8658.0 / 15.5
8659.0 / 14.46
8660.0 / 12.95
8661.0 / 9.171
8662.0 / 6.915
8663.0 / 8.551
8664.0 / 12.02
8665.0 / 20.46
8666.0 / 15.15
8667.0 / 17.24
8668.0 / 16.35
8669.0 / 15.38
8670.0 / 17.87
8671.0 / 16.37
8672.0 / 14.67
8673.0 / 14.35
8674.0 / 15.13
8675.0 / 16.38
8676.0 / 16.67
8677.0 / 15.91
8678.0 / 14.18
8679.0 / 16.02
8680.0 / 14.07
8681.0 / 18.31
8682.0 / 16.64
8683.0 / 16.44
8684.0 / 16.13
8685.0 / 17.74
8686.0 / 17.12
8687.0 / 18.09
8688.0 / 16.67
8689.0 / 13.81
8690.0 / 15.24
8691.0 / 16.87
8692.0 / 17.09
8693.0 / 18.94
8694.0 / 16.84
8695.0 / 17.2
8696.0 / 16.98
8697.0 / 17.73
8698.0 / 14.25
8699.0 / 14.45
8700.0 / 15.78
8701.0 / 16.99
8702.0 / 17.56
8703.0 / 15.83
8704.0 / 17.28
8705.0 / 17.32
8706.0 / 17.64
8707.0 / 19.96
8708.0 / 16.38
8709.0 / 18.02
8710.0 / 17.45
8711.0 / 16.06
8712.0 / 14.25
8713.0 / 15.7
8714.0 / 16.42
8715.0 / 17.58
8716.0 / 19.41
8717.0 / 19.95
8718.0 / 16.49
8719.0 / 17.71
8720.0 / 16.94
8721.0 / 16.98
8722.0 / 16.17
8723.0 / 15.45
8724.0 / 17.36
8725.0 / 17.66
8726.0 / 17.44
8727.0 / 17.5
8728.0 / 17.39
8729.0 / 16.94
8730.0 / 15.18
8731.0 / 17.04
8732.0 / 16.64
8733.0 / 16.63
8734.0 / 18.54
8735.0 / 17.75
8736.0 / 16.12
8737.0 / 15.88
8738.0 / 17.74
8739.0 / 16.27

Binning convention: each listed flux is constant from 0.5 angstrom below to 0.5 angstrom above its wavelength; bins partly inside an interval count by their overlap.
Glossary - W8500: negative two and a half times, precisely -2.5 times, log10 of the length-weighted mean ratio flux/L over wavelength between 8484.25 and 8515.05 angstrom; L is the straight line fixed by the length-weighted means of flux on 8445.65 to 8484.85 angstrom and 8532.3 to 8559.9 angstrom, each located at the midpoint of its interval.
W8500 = -0.02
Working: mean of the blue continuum 16.9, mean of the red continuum 15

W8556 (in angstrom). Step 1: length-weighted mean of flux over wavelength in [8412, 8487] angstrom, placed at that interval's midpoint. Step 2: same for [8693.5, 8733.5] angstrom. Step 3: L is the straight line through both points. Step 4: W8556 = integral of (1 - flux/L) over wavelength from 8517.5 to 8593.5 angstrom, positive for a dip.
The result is 2.66 angstrom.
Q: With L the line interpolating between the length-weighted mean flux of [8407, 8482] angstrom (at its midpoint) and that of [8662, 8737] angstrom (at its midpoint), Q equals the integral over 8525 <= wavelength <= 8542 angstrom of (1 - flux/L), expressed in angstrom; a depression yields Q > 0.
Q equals 1.4 angstrom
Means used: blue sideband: 17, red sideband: 16.5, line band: 15.4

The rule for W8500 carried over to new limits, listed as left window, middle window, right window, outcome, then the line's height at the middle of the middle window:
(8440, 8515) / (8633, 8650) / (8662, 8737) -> 0.01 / 16.5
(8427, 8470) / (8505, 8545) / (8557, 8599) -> 0.10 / 17.1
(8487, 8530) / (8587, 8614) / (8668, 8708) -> -0.01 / 16.4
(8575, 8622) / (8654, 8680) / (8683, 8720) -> 0.15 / 16.9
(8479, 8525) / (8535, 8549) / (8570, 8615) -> 0.27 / 16.6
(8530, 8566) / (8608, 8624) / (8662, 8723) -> -0.08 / 15.8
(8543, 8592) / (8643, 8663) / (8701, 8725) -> 0.14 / 17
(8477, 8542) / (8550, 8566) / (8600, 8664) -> -0.06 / 16.2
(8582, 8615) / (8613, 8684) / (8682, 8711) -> 0.04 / 16.7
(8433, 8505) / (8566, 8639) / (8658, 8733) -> -0.06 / 16.4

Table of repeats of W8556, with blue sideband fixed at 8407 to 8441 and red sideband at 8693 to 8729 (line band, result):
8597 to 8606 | 0.1 angstrom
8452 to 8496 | 0.7 angstrom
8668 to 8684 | 1.0 angstrom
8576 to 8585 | -0.4 angstrom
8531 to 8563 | 3.8 angstrom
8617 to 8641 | -0.6 angstrom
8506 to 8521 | 0.7 angstrom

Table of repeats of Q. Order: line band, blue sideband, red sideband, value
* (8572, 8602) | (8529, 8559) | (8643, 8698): -3.9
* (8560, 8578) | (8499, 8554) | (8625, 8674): -1.8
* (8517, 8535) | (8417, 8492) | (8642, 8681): -0.1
